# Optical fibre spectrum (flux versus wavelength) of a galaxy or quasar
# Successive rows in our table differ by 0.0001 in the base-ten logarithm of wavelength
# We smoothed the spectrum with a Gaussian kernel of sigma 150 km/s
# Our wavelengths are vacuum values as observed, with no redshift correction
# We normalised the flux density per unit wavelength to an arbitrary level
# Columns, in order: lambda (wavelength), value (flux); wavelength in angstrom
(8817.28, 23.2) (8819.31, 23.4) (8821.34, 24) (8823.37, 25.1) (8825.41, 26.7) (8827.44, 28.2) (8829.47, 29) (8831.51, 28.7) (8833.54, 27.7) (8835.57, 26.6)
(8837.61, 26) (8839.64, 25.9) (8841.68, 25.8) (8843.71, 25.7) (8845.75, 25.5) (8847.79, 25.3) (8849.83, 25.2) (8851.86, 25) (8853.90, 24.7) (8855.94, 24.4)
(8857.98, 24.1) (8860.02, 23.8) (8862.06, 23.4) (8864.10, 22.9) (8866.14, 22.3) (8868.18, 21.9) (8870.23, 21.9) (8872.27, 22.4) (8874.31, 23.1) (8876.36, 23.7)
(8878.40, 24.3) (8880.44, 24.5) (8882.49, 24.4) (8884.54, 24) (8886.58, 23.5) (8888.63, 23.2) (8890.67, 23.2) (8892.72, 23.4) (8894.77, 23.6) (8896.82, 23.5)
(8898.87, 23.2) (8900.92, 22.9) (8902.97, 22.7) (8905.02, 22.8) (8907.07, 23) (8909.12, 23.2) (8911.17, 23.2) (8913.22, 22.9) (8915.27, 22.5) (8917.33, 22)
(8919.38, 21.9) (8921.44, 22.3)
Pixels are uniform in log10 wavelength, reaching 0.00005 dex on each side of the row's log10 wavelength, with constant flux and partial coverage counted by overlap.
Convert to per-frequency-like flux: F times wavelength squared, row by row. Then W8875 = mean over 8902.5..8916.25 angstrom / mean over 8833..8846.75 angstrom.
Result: 0.89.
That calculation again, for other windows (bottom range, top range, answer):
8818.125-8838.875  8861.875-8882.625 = 0.88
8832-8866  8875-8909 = 0.94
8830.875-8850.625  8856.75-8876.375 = 0.88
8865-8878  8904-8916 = 1.02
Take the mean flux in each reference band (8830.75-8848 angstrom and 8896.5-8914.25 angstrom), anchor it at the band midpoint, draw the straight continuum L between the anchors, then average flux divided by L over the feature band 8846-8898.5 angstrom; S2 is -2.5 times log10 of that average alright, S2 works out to 0.05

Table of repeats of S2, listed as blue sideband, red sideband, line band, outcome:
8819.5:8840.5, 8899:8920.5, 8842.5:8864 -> 0.04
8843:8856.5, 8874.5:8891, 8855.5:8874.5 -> 0.07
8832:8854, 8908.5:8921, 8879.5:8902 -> 0.01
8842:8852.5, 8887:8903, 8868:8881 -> 0.05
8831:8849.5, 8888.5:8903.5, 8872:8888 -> 0.01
